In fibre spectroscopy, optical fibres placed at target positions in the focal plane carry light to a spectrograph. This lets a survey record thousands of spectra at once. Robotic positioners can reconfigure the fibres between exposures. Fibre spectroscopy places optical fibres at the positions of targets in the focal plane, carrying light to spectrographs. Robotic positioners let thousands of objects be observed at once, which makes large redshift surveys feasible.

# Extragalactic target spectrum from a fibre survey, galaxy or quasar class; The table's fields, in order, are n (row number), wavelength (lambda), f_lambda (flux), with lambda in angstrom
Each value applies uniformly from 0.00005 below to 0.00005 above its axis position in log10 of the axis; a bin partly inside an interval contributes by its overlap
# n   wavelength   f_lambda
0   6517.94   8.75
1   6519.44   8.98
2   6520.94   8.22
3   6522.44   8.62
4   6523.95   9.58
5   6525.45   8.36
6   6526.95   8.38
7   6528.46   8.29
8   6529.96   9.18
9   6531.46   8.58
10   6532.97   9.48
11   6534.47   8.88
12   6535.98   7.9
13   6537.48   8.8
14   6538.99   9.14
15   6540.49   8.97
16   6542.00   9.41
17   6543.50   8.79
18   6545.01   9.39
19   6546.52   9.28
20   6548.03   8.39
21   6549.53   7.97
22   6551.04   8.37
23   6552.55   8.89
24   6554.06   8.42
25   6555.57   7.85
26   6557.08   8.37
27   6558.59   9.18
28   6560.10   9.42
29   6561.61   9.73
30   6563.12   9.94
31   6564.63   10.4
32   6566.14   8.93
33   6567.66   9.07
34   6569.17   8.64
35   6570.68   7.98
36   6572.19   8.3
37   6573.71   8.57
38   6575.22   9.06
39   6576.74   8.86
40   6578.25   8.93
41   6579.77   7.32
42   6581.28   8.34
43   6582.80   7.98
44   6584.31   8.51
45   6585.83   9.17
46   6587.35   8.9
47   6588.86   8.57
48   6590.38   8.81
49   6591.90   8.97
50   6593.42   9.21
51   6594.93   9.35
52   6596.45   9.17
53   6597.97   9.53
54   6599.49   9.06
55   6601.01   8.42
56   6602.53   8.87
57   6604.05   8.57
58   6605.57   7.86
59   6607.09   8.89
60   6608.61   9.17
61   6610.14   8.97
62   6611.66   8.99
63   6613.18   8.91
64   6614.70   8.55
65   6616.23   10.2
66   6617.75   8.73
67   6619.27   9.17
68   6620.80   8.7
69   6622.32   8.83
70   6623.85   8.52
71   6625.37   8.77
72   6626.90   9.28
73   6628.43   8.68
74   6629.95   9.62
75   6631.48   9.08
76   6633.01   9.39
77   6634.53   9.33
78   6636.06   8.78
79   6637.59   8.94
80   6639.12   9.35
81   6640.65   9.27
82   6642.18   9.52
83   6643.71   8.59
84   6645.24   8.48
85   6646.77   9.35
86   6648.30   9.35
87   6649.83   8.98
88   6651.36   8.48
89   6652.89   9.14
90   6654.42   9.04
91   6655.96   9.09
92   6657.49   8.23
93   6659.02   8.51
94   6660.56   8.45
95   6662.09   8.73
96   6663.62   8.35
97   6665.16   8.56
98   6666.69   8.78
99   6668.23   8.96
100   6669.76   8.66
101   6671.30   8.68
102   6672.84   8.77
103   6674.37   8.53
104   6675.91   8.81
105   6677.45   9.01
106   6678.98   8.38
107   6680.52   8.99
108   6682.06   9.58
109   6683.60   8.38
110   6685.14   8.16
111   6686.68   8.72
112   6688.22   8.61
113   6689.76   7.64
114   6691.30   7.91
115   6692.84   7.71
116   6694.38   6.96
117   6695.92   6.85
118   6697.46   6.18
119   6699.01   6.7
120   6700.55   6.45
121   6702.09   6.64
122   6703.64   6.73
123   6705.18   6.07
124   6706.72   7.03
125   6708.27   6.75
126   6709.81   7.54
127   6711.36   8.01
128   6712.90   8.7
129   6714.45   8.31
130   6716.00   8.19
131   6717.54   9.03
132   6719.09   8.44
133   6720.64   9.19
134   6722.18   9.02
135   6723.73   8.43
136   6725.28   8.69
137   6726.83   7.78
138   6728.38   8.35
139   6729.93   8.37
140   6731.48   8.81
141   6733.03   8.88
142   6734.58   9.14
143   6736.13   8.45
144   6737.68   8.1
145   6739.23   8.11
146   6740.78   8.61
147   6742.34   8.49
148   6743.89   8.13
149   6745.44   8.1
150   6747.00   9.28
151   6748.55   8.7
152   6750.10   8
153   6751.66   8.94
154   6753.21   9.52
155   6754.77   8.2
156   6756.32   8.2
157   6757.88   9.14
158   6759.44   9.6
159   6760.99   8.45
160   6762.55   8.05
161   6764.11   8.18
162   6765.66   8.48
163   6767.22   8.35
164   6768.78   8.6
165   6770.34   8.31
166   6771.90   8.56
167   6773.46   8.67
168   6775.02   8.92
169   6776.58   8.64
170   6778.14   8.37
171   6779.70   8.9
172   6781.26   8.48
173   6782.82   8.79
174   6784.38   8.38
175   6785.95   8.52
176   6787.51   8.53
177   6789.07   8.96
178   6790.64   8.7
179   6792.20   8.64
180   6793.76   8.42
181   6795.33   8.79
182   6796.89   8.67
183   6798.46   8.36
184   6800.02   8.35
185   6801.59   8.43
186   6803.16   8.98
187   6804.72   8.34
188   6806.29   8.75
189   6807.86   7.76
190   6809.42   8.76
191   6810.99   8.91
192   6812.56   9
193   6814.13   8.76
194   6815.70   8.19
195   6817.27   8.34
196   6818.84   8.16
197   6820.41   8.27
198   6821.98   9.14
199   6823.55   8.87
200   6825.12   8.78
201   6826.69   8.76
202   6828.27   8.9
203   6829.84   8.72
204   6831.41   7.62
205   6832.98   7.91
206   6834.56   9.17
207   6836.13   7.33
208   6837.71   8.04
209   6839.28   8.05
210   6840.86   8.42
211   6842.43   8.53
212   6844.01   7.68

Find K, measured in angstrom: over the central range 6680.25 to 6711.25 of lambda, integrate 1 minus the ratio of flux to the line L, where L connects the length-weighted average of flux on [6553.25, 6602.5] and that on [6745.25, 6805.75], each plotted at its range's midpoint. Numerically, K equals 4.4 angstrom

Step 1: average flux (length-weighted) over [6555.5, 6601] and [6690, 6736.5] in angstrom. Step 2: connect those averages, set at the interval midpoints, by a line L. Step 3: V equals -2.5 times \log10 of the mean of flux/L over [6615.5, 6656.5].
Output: -0.078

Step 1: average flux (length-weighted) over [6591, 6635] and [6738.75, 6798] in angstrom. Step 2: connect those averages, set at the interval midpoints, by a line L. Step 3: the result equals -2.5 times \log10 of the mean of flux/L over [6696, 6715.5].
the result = 0.227 mag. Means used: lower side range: 8.99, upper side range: 8.59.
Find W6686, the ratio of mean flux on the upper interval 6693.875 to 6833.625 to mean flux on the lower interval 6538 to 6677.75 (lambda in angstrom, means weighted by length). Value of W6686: 0.94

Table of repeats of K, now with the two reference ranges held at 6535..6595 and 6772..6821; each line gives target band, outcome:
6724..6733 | 0.2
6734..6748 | 0.2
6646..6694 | 0.3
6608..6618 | -0.4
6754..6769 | 0.1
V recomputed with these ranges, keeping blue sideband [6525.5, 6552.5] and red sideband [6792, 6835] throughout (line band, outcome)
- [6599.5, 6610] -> 0.01 mag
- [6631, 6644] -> -0.06 mag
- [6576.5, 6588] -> 0.03 mag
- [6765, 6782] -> 0.00 mag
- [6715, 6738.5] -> 0.00 mag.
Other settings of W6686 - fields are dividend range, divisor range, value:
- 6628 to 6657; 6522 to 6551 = 1.03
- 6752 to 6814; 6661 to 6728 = 1.06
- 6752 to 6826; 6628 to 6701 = 1.00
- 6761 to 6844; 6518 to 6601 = 0.96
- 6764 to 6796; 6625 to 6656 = 0.95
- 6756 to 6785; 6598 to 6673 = 0.97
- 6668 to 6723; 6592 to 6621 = 0.89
